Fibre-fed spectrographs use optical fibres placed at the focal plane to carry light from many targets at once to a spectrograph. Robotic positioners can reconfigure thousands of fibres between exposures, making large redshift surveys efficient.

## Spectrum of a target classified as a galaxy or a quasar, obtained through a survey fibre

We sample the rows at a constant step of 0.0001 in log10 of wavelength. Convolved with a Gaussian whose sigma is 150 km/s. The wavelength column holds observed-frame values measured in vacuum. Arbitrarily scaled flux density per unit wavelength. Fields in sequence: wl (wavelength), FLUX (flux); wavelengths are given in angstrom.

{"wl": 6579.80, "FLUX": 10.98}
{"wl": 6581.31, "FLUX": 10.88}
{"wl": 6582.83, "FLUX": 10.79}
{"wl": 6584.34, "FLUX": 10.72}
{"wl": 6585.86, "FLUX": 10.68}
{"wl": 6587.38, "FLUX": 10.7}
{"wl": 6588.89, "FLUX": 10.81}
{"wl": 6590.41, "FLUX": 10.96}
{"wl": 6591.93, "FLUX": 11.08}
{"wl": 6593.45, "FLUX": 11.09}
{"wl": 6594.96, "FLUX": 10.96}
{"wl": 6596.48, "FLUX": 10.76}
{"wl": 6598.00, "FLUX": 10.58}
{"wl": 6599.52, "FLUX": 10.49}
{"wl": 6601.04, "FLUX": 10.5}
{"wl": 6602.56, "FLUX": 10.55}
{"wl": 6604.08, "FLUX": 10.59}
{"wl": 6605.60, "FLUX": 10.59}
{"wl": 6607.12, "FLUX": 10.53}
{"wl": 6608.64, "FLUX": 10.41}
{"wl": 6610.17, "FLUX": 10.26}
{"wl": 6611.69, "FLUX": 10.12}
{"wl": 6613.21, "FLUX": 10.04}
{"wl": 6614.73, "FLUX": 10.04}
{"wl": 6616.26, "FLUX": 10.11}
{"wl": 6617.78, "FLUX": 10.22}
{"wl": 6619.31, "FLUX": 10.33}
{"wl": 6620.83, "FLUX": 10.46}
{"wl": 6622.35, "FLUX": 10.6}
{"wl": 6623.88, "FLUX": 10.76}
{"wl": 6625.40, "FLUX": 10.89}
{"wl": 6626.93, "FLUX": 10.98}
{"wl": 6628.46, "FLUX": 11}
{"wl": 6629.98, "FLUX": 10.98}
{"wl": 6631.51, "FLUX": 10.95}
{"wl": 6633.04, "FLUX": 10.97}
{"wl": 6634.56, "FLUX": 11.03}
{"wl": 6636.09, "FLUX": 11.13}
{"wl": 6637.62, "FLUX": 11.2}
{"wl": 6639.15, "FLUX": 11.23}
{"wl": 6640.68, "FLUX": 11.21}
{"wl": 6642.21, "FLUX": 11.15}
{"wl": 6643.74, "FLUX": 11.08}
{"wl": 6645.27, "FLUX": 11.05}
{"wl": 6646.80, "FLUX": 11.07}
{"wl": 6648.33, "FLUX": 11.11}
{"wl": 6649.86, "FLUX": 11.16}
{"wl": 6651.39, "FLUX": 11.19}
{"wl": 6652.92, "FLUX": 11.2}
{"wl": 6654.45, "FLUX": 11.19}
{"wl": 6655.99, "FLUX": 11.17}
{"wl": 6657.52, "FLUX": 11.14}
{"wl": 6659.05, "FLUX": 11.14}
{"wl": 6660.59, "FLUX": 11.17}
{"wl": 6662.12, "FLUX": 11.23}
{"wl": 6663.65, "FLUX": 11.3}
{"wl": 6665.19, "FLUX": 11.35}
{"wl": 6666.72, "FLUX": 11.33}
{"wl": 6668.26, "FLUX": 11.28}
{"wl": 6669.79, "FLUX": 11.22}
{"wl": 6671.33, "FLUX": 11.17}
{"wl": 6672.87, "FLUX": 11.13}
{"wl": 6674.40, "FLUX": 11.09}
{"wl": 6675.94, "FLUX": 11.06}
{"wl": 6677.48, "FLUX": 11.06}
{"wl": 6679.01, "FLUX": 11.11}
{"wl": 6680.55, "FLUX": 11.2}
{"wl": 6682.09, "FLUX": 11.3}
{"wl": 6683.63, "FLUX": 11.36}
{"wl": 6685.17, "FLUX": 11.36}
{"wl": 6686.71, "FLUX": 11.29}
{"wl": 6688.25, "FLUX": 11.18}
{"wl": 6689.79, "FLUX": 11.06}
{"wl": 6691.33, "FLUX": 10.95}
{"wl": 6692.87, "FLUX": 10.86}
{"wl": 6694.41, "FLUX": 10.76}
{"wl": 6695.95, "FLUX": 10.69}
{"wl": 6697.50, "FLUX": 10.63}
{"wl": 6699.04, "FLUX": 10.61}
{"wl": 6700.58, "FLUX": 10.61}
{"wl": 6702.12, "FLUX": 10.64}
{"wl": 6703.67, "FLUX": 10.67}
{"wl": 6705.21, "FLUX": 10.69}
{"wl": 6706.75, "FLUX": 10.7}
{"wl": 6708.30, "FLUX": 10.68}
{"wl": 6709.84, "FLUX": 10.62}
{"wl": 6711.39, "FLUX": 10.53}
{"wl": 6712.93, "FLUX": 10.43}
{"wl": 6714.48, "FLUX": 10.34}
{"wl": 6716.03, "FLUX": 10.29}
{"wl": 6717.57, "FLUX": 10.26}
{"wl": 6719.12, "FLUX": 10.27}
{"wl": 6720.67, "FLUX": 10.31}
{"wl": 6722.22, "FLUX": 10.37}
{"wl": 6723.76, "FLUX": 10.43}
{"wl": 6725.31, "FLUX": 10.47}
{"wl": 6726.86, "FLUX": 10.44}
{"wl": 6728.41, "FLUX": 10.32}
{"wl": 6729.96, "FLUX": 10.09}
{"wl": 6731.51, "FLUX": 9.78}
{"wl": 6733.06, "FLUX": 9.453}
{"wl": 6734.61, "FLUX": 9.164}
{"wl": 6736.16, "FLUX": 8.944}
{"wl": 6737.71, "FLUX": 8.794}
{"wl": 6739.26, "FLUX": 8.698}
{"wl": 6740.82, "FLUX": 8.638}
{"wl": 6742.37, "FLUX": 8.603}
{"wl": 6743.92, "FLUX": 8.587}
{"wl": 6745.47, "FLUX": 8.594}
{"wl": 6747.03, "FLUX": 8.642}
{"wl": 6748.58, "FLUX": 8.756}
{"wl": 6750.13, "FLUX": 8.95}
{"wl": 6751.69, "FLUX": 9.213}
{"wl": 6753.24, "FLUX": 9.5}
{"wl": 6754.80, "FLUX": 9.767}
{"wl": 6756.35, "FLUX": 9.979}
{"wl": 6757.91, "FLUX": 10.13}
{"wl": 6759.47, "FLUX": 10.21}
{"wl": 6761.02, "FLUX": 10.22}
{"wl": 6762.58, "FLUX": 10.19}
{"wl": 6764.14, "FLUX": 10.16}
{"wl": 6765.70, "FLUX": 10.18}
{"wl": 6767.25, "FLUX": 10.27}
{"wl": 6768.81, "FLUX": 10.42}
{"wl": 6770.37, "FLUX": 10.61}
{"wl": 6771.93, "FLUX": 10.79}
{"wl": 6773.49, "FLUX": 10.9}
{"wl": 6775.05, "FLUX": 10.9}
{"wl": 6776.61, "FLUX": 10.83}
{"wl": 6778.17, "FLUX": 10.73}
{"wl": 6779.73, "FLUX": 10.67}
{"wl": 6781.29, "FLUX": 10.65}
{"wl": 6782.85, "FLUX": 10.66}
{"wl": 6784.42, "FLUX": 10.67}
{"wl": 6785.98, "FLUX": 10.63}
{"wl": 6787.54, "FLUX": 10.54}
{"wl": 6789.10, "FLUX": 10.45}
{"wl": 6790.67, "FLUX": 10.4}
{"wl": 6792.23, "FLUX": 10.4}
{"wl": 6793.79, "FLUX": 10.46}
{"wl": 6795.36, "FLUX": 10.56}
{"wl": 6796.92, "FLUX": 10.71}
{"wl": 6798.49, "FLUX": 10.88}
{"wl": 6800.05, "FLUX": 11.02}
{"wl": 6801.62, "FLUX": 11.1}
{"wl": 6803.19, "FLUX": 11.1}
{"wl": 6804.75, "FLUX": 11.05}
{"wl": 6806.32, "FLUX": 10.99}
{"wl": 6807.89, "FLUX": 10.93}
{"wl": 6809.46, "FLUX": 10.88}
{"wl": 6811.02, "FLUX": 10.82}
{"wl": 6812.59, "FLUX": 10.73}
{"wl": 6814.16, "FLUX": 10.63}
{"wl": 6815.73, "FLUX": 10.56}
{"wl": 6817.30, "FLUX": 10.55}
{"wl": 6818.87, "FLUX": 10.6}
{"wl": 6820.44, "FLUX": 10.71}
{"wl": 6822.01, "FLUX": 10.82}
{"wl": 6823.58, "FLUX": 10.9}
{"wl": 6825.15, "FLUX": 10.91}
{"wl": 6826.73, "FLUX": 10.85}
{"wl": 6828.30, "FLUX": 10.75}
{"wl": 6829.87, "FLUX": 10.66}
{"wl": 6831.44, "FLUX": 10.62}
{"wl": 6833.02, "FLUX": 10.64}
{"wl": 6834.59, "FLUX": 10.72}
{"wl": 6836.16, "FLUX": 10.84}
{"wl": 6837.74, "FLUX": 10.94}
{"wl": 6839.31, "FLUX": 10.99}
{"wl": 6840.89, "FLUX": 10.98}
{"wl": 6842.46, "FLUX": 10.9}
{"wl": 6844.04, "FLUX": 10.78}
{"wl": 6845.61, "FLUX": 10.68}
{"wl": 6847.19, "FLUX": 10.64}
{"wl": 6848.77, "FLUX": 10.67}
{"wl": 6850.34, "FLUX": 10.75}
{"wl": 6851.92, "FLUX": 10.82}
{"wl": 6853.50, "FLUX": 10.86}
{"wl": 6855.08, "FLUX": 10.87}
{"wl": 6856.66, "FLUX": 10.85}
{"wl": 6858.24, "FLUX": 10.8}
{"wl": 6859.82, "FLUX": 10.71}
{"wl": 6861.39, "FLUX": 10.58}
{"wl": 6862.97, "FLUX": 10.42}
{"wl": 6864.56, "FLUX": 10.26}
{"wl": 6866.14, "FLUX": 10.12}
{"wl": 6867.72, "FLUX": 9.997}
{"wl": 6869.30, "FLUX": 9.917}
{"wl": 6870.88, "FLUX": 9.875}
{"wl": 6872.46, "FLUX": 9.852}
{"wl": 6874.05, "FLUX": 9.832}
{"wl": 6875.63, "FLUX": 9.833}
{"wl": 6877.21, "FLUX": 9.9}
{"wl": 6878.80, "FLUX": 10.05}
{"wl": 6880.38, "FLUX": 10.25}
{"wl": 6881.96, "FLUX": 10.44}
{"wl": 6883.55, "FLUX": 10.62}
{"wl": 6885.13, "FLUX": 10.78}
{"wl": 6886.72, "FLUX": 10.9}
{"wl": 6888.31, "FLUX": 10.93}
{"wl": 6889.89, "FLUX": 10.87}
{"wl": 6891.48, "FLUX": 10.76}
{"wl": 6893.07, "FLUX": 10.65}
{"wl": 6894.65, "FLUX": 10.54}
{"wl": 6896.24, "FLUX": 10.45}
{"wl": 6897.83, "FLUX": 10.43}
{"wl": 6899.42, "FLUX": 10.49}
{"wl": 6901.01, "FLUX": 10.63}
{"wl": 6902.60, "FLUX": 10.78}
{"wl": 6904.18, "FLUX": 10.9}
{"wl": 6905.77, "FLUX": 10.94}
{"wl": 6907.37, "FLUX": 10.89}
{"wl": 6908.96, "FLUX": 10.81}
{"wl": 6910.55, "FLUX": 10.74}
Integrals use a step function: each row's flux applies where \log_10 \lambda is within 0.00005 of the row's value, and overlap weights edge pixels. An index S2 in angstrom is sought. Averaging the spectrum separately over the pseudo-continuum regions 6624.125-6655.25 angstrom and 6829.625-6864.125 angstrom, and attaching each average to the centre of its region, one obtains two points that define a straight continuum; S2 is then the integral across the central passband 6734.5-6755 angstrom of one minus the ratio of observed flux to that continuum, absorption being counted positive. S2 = 3.81 angstrom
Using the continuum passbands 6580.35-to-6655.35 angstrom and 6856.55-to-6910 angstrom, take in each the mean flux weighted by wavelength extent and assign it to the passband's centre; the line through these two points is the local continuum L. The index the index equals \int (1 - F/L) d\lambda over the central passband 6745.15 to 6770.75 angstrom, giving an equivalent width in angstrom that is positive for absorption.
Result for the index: 2.1 angstrom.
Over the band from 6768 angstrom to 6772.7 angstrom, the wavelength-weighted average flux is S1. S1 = 10.6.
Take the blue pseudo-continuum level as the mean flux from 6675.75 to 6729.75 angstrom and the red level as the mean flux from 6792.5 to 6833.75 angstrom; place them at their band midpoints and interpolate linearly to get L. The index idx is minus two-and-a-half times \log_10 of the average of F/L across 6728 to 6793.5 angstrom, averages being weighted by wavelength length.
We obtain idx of 0.09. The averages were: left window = 10.7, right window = 10.8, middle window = 9.91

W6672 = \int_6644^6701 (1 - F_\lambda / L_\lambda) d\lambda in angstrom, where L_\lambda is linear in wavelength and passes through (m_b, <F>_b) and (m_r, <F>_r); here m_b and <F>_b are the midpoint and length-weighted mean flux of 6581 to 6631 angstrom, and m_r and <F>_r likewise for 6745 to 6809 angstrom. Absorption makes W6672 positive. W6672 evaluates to -3.2 angstrom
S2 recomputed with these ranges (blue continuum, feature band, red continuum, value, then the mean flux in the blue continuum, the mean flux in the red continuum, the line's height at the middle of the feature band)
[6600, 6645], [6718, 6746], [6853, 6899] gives 2.7 angstrom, 10.7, 10.4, 10.6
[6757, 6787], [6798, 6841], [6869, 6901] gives -1.5 angstrom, 10.5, 10.4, 10.5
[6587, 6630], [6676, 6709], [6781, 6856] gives -0.8 angstrom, 10.6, 10.8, 10.7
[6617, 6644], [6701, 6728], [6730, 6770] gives -1.6 angstrom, 10.9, 9.46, 9.89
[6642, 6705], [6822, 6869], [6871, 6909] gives -0.3 angstrom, 11.1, 10.5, 10.6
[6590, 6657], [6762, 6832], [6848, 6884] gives -1.4 angstrom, 10.8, 10.4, 10.5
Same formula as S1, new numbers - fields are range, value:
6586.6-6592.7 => 10.9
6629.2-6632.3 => 11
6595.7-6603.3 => 10.6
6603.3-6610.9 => 10.5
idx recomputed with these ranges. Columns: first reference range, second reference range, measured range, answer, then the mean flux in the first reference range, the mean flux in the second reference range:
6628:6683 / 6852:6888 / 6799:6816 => -0.03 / 11.2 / 10.4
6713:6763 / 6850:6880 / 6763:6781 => -0.08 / 9.64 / 10.3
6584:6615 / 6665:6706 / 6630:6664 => -0.03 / 10.6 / 11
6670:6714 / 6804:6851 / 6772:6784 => 0.01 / 10.9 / 10.8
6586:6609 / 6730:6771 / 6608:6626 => 0.02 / 10.7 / 9.49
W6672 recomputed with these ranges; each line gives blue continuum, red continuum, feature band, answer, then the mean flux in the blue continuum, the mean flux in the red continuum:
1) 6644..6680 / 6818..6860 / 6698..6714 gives 0.7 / 11.2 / 10.8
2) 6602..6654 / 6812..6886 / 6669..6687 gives -0.8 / 10.8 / 10.6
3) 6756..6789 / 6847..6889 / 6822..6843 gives -0.7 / 10.5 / 10.4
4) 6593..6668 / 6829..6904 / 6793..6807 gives -0.3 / 10.9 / 10.6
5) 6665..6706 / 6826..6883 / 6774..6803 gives 0.1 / 11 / 10.5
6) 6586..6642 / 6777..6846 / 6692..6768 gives 5.5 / 10.7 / 10.8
